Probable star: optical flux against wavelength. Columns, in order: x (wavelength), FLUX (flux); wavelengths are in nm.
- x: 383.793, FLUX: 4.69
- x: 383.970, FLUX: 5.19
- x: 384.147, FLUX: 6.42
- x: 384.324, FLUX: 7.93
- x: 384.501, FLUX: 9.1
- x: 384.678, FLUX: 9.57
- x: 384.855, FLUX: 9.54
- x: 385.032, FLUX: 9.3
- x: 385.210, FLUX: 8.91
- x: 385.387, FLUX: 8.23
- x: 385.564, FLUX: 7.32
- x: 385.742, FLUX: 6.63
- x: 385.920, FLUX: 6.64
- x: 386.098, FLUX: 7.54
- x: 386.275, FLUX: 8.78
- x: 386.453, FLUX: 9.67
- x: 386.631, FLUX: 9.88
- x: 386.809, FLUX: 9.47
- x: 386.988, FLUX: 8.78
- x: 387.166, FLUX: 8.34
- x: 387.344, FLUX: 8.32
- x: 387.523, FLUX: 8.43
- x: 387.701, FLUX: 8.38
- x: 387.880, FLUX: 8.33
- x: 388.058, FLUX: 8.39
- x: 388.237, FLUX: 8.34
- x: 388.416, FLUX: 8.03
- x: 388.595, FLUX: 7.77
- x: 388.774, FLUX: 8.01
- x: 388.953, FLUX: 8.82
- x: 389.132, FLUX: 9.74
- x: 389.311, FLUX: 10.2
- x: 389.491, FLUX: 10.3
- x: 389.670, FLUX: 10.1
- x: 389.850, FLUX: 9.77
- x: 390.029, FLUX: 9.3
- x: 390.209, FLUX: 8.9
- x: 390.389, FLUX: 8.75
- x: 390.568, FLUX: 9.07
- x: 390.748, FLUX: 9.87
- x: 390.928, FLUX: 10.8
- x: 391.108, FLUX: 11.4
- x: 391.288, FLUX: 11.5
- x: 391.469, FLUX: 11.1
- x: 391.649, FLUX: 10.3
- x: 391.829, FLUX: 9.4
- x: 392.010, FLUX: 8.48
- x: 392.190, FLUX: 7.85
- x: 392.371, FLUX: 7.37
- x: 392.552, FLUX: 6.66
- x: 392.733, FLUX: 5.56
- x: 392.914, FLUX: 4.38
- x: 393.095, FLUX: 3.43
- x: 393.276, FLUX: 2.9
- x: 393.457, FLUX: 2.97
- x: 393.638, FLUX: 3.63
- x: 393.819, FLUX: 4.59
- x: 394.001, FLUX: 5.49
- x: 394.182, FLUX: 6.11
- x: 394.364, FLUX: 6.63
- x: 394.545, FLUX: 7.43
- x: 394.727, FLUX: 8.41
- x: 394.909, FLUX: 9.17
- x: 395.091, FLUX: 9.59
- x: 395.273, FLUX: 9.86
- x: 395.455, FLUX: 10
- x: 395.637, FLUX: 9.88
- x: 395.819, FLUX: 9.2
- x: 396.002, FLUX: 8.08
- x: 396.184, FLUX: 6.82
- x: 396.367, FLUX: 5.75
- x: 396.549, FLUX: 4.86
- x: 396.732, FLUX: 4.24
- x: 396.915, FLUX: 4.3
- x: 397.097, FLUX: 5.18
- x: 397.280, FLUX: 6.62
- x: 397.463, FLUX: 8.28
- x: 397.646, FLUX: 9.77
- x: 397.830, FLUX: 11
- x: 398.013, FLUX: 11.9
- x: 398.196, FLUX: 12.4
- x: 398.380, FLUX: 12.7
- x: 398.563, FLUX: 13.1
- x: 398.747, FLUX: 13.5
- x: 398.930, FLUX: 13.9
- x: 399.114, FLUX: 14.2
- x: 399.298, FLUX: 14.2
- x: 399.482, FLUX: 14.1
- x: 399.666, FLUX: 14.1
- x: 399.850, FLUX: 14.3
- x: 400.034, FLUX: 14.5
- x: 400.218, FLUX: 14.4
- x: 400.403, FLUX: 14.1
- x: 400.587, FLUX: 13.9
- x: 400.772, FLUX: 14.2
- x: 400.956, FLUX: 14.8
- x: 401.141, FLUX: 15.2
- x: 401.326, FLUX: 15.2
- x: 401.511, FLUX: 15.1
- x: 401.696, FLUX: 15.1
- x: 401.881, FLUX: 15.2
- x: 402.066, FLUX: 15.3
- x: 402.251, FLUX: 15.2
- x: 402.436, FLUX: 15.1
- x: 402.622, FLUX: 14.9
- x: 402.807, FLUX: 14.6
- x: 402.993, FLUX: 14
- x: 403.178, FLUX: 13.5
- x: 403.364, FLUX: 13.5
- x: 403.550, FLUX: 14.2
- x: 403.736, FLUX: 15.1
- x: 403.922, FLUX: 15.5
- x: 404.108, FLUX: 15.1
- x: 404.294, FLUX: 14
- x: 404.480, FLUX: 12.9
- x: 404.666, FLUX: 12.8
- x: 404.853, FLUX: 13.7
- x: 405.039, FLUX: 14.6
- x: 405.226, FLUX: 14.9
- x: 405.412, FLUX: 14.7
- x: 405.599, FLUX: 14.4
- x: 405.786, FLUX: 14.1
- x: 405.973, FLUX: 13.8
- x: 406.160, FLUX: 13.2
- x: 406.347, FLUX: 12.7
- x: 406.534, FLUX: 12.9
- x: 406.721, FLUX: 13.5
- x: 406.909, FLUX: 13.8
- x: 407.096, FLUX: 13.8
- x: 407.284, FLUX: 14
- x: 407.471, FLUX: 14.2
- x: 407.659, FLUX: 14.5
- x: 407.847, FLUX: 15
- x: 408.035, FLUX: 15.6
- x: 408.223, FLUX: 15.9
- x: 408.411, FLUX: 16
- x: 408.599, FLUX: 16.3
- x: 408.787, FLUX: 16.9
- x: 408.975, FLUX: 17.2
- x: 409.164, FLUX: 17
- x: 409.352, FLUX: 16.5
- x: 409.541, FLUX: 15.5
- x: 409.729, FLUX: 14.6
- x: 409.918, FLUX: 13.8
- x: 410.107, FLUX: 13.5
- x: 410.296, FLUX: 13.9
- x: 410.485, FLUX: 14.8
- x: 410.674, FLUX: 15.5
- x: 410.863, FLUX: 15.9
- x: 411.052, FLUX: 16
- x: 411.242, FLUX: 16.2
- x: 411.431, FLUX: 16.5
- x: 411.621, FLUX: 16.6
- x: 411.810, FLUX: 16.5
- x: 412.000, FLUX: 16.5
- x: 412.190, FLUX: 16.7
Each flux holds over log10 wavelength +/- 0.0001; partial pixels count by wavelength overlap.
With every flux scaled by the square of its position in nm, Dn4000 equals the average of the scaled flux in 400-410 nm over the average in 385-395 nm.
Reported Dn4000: 2.0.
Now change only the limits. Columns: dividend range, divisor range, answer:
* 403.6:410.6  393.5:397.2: 2.24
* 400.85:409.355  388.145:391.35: 1.67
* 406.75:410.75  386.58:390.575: 1.88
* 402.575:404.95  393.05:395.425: 2.34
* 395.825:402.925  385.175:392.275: 1.42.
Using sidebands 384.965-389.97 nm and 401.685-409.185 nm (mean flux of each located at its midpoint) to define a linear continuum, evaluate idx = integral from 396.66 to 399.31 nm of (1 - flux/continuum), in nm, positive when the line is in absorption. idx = 0.42 nm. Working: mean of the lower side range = 8.66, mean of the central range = 10.3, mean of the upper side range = 14.6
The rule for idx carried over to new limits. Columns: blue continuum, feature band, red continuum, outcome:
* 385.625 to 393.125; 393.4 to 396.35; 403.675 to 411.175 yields 0.89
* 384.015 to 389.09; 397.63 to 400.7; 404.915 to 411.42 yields -0.30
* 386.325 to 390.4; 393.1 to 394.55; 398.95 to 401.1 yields 0.85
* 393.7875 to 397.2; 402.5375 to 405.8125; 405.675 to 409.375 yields -0.41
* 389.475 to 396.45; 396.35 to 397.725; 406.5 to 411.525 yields 0.52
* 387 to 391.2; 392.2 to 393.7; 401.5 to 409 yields 0.80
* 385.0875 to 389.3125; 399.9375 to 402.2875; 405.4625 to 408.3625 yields -0.44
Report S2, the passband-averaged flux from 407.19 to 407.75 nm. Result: 14.2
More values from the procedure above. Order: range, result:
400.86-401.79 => 15.1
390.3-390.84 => 9.25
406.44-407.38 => 13.6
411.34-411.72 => 16.6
